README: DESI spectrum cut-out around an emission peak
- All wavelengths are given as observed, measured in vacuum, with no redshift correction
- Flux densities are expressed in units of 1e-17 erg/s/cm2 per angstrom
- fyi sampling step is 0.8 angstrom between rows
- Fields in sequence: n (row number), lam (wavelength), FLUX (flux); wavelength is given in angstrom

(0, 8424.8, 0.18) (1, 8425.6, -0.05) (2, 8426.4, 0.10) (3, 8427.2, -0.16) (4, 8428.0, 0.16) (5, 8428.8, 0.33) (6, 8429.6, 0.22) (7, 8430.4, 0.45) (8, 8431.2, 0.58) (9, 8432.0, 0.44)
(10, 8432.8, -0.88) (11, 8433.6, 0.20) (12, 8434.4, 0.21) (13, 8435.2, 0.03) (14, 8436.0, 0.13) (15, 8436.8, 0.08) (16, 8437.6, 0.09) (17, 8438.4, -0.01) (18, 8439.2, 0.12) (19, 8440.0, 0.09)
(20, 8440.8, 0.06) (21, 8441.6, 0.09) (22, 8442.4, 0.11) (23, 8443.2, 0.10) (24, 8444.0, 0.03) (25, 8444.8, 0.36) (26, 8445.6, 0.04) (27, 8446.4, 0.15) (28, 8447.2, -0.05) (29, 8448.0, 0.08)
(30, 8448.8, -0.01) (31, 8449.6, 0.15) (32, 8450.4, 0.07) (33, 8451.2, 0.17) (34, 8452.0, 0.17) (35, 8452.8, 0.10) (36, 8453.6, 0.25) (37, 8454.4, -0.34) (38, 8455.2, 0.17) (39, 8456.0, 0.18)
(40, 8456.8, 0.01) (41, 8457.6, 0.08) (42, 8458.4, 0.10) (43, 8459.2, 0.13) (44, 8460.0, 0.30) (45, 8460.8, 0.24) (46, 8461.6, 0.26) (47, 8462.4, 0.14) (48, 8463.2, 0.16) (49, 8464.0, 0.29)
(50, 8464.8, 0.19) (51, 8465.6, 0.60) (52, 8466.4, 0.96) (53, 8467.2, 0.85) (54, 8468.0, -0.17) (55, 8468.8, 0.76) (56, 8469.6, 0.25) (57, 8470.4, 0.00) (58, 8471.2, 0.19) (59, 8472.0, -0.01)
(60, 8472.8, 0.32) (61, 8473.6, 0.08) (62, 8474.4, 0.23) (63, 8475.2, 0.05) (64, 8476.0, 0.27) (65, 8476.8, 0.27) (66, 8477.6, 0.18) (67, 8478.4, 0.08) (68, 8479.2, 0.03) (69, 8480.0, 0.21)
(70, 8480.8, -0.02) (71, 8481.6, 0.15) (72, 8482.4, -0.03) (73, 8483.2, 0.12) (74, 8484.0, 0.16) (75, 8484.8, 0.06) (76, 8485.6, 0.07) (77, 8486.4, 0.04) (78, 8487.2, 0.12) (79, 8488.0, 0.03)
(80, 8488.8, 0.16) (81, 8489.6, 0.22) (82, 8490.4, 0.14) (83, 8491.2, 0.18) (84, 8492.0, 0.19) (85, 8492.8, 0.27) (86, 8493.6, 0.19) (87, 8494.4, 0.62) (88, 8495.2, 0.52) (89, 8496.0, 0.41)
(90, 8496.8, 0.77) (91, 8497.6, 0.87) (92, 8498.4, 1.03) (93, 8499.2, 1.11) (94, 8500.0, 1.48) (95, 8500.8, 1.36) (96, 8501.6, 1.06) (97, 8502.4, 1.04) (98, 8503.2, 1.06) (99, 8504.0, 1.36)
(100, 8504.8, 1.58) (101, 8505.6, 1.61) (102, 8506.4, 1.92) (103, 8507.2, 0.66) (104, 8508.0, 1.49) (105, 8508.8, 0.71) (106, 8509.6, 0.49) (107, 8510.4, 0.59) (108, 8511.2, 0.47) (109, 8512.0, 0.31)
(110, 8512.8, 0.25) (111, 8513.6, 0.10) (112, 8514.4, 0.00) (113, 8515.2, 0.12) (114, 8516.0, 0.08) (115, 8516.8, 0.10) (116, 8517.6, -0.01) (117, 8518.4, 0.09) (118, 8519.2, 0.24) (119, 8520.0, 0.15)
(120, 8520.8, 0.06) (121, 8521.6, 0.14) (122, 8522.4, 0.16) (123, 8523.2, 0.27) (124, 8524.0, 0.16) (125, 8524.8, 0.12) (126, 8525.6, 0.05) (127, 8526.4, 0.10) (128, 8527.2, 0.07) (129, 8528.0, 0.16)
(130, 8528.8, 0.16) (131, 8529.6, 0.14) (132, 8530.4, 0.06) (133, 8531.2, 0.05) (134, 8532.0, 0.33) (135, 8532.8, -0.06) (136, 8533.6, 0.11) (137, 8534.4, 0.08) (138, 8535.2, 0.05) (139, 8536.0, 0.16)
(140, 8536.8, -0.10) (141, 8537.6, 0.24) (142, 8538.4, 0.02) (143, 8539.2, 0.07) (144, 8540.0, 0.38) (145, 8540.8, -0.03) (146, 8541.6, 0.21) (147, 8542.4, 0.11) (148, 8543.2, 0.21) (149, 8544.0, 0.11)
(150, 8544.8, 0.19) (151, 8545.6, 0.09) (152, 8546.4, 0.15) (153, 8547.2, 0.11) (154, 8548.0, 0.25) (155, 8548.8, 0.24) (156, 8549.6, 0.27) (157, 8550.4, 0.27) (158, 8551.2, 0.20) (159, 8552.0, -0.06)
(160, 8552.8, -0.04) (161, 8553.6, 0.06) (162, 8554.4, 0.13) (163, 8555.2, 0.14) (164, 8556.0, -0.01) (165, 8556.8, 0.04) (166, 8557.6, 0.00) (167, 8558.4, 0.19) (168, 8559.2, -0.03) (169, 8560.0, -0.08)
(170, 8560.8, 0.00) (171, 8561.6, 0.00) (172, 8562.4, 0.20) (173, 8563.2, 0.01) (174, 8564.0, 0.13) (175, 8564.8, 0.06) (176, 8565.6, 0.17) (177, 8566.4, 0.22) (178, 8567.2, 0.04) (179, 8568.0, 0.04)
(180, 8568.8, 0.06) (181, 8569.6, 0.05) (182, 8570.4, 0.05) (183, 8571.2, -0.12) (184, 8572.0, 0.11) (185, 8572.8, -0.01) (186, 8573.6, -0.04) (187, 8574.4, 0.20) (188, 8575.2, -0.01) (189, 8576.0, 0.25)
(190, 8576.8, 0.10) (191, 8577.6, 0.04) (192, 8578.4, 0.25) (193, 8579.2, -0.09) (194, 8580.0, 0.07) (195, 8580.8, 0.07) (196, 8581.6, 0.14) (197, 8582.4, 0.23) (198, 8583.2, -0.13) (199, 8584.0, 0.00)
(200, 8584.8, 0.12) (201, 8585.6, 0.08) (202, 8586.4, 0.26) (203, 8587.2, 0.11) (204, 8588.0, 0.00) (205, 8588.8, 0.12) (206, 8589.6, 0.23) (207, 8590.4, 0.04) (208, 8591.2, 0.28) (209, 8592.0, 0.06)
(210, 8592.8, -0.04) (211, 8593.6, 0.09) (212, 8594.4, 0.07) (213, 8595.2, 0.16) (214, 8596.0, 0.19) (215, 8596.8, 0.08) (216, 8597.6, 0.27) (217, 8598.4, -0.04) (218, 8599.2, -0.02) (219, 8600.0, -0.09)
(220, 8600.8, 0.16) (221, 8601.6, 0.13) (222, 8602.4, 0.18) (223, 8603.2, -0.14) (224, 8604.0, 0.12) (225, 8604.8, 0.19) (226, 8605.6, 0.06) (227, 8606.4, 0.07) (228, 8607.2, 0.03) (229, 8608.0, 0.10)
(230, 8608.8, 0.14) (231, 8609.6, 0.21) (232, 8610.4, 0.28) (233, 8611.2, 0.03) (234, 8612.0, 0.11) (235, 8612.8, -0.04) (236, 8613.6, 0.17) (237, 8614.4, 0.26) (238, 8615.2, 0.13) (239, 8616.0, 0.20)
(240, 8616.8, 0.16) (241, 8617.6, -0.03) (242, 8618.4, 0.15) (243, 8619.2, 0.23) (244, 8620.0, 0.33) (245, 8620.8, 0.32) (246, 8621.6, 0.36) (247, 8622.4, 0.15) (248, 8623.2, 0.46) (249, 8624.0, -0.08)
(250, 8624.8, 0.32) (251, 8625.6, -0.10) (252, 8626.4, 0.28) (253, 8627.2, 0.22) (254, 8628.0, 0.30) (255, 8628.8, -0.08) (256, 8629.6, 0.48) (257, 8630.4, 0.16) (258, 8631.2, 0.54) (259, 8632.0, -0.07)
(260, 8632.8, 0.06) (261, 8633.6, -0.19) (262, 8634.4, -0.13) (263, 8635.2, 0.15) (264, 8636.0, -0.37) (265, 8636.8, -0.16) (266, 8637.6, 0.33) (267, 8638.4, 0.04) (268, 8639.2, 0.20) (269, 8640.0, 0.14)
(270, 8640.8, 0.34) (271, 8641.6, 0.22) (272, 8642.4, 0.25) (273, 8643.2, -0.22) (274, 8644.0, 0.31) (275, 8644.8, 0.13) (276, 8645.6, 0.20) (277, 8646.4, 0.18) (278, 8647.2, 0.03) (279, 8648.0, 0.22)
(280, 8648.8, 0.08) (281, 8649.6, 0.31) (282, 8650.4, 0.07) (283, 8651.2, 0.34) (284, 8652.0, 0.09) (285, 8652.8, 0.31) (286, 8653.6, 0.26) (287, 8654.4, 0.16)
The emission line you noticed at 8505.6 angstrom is [O II]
